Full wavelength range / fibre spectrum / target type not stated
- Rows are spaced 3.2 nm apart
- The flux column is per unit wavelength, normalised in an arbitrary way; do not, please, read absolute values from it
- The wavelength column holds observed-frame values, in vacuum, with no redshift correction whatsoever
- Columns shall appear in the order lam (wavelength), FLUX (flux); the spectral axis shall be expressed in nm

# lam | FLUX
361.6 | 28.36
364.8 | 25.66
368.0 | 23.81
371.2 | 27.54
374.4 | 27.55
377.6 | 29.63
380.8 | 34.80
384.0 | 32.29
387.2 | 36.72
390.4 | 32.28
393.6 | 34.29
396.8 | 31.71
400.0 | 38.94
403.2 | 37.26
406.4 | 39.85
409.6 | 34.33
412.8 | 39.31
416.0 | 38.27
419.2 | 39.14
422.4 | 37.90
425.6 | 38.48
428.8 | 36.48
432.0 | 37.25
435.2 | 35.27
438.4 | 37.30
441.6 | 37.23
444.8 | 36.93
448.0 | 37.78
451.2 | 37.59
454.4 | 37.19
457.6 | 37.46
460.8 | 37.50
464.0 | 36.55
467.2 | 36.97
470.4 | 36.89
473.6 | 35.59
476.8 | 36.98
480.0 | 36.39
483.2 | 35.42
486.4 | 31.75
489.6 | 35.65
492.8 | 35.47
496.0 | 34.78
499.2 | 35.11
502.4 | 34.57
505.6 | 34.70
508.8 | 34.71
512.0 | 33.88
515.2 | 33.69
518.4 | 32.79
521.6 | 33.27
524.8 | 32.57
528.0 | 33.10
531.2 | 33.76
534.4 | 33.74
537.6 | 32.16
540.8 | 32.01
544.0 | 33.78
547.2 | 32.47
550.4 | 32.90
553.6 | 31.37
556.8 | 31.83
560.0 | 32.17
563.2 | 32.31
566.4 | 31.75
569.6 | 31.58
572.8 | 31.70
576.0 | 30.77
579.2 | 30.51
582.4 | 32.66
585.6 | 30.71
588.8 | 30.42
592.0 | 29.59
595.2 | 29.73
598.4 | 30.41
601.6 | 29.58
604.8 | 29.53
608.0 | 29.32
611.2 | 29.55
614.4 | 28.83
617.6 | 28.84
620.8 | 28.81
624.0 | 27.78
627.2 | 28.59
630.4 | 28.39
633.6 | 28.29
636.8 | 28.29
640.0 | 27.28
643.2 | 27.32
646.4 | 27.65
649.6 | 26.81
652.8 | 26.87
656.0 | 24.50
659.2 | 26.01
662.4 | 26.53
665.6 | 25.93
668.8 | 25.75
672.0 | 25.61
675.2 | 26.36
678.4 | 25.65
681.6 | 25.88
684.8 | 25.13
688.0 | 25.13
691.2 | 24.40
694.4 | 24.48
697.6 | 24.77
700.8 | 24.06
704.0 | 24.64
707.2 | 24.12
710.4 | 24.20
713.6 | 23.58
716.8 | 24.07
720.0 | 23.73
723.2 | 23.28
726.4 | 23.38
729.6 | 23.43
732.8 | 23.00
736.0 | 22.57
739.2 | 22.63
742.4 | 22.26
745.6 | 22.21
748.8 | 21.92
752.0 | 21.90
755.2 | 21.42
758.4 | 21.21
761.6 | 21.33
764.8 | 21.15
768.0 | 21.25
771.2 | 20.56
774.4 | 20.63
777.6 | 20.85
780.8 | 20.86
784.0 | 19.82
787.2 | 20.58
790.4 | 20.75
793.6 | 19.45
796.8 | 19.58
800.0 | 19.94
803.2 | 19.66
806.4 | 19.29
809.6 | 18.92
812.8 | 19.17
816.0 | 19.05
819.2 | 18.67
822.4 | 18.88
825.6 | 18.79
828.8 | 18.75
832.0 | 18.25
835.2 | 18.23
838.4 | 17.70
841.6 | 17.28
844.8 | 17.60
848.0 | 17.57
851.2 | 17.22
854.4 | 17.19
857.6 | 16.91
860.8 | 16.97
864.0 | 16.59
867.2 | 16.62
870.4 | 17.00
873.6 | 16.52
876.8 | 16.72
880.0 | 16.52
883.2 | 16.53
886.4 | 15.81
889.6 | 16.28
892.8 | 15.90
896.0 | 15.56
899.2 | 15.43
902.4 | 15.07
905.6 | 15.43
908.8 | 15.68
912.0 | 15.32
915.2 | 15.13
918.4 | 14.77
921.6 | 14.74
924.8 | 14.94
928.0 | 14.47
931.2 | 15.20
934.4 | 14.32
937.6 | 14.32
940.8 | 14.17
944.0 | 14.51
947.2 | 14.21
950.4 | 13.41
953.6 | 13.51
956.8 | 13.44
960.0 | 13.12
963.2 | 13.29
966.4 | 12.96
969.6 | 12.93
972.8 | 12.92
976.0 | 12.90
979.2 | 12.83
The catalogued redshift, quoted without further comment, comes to 0.000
